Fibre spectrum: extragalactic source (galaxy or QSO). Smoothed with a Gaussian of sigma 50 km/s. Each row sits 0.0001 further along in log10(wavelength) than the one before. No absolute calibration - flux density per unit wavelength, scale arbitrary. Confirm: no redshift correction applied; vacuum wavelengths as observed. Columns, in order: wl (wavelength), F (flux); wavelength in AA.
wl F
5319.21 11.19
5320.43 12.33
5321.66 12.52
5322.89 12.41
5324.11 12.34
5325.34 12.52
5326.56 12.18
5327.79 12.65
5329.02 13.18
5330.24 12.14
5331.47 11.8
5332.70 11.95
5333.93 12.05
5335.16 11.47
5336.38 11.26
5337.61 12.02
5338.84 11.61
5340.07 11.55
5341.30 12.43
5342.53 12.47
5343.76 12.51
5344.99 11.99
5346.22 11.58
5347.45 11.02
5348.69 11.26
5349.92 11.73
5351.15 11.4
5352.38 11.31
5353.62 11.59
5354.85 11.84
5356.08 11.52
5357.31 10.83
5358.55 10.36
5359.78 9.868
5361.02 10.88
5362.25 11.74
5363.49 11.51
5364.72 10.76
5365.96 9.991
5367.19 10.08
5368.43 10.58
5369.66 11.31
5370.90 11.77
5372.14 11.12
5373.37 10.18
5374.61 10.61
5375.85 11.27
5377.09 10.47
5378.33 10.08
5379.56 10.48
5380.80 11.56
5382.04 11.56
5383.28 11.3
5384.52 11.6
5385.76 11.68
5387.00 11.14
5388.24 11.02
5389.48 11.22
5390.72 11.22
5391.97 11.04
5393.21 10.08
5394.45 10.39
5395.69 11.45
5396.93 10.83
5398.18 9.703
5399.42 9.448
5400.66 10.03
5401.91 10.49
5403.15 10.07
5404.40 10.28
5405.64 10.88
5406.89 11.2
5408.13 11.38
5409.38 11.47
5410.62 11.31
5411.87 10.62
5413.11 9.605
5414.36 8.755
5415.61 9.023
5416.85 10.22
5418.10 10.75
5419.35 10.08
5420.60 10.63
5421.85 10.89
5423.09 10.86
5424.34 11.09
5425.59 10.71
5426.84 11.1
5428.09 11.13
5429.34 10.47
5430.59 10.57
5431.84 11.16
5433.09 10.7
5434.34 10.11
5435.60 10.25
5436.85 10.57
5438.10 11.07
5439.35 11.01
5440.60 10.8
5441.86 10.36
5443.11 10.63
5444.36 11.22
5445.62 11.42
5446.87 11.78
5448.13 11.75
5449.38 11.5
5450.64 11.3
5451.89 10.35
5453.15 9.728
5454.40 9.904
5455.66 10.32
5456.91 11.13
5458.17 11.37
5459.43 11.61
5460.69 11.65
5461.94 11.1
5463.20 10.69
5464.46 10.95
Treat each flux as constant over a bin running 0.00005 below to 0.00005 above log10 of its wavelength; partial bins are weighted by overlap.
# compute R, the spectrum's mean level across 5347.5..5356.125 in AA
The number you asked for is 11.5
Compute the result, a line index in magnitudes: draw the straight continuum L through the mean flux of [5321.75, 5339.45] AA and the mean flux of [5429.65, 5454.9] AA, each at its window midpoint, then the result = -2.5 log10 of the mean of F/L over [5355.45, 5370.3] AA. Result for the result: 0.09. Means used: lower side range 12.1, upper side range 10.8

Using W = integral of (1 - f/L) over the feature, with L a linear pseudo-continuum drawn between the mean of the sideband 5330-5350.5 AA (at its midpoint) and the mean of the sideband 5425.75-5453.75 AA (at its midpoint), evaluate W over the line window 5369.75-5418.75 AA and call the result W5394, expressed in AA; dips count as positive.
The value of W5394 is 2.6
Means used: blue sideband 11.8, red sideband 10.9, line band 10.7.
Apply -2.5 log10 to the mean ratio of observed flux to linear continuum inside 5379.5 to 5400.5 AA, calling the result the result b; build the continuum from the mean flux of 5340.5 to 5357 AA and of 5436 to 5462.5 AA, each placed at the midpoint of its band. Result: 0.05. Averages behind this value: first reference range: 11.7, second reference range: 11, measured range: 10.9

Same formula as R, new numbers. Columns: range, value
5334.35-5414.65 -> 11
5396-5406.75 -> 10.3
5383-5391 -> 11.3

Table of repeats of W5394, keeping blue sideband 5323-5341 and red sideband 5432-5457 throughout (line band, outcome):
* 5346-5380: 2.20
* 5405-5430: 1.11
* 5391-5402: 0.91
